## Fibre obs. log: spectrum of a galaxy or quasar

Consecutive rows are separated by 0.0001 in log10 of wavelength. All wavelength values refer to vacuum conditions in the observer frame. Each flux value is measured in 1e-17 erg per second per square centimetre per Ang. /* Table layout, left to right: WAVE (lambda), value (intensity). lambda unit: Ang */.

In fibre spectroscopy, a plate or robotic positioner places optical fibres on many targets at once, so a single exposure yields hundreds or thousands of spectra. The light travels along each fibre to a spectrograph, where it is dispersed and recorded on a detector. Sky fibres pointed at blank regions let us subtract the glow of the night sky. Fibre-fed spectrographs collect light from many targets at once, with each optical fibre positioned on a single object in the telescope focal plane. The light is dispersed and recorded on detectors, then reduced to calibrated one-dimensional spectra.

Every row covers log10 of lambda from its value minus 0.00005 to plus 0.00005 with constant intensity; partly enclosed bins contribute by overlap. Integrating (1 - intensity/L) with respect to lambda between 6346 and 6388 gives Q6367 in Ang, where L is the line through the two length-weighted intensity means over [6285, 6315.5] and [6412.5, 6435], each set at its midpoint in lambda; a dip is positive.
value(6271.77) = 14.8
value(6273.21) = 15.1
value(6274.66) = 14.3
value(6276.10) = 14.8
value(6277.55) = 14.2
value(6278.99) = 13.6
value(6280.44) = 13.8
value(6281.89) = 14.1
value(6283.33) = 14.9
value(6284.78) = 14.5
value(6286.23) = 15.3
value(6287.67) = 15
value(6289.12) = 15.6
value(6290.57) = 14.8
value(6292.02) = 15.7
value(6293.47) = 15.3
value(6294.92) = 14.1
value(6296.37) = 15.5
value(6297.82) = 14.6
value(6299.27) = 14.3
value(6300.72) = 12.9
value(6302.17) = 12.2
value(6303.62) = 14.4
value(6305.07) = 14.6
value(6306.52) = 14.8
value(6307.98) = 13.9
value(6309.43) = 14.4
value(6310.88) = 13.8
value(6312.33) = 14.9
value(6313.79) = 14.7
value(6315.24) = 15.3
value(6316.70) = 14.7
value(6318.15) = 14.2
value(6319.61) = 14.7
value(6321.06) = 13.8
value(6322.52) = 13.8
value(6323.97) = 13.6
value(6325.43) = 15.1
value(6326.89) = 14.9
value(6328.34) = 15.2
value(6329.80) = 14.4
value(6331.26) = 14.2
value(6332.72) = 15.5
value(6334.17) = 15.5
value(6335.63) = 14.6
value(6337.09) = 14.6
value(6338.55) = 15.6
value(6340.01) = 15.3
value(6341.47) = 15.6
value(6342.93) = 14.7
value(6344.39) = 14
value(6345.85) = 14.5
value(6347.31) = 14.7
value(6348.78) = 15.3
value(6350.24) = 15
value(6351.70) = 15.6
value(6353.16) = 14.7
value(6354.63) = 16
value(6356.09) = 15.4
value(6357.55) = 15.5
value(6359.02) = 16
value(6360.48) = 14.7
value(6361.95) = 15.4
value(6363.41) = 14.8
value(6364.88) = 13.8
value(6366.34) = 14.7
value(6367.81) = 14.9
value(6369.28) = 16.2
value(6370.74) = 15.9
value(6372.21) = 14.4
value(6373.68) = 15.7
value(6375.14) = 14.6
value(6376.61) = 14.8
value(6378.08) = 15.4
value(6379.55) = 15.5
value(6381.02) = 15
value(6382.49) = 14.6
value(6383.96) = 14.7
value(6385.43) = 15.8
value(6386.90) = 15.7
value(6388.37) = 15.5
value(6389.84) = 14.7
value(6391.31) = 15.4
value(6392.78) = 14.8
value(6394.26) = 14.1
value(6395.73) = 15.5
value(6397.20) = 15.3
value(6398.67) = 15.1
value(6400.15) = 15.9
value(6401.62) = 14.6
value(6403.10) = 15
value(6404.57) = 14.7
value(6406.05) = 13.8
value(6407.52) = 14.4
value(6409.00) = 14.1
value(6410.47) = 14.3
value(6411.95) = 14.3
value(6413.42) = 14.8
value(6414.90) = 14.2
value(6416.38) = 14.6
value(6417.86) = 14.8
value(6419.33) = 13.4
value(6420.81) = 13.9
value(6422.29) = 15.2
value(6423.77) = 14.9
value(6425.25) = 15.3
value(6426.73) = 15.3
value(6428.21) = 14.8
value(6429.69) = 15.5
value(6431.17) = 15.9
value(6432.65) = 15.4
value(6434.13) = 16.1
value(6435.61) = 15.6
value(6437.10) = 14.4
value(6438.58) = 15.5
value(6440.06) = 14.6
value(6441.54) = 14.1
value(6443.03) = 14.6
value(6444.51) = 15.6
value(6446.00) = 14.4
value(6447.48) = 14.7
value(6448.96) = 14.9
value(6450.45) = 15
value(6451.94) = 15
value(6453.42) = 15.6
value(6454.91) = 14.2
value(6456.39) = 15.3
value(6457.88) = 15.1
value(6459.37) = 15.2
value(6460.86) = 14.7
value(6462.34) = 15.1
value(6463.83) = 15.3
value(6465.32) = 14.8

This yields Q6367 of -1.13 Ang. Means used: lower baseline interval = 14.6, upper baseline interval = 14.9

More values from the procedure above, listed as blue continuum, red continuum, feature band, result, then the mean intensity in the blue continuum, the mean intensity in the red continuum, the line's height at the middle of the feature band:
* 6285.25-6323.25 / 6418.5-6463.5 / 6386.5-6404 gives -0.35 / 14.5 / 15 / 14.8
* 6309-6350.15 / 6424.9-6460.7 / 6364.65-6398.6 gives -0.52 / 14.7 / 15.1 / 14.9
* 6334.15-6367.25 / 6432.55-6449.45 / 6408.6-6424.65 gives 0.61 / 15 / 15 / 15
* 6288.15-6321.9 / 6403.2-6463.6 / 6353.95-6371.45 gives -0.75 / 14.5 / 14.8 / 14.6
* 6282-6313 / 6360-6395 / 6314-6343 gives -0.05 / 14.5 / 15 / 14.7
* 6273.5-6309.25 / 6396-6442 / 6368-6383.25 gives -0.50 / 14.5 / 14.8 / 14.7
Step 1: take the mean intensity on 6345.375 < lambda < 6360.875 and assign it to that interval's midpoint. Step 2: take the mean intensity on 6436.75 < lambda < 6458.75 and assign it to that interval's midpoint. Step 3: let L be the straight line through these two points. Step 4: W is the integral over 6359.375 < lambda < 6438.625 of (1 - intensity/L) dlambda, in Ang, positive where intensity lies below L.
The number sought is 0.6 Ang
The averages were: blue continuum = 15.2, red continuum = 14.9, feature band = 15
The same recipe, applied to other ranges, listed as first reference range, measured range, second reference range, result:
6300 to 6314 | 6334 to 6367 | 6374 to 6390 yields -0.8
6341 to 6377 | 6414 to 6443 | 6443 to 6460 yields 0.2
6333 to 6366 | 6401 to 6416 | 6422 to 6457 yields 0.6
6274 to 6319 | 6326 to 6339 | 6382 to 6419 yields -0.3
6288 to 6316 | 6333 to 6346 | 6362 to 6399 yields -0.2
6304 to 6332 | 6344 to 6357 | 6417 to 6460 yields -0.4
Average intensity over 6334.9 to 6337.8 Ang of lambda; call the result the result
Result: 14.6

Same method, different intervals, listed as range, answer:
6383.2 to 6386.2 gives 15.3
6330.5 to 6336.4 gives 14.9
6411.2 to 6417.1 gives 14.5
